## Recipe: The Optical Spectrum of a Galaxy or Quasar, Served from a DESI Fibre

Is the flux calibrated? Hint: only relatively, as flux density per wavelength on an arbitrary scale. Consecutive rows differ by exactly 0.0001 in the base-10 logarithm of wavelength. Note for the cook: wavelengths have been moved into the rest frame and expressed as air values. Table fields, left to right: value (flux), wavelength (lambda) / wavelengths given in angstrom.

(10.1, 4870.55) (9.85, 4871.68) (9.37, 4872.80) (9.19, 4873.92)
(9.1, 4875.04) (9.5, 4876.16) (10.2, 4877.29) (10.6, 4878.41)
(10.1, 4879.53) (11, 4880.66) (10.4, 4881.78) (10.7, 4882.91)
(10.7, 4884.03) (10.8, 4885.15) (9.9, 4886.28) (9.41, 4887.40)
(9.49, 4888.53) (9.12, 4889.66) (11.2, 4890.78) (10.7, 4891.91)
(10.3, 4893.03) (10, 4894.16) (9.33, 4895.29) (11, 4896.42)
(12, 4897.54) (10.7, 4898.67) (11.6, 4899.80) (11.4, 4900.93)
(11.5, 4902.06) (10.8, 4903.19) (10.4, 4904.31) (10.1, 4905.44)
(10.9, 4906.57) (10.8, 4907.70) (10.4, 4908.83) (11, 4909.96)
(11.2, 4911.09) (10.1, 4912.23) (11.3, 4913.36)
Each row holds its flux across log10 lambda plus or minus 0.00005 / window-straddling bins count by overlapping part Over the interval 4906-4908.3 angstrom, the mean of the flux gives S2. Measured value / 10.8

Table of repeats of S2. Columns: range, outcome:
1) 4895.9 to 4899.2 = 11.3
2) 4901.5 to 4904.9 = 10.9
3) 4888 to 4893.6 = 10.2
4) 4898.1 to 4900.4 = 11.1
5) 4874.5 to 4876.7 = 9.31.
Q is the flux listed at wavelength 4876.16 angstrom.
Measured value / 9.5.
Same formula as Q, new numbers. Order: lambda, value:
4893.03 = 10.3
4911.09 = 11.2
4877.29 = 10.2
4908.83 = 10.4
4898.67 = 10.7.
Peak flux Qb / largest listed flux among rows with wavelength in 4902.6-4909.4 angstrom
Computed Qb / 10.9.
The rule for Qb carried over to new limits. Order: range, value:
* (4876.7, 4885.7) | 11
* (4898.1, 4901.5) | 11.6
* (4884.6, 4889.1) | 10.8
